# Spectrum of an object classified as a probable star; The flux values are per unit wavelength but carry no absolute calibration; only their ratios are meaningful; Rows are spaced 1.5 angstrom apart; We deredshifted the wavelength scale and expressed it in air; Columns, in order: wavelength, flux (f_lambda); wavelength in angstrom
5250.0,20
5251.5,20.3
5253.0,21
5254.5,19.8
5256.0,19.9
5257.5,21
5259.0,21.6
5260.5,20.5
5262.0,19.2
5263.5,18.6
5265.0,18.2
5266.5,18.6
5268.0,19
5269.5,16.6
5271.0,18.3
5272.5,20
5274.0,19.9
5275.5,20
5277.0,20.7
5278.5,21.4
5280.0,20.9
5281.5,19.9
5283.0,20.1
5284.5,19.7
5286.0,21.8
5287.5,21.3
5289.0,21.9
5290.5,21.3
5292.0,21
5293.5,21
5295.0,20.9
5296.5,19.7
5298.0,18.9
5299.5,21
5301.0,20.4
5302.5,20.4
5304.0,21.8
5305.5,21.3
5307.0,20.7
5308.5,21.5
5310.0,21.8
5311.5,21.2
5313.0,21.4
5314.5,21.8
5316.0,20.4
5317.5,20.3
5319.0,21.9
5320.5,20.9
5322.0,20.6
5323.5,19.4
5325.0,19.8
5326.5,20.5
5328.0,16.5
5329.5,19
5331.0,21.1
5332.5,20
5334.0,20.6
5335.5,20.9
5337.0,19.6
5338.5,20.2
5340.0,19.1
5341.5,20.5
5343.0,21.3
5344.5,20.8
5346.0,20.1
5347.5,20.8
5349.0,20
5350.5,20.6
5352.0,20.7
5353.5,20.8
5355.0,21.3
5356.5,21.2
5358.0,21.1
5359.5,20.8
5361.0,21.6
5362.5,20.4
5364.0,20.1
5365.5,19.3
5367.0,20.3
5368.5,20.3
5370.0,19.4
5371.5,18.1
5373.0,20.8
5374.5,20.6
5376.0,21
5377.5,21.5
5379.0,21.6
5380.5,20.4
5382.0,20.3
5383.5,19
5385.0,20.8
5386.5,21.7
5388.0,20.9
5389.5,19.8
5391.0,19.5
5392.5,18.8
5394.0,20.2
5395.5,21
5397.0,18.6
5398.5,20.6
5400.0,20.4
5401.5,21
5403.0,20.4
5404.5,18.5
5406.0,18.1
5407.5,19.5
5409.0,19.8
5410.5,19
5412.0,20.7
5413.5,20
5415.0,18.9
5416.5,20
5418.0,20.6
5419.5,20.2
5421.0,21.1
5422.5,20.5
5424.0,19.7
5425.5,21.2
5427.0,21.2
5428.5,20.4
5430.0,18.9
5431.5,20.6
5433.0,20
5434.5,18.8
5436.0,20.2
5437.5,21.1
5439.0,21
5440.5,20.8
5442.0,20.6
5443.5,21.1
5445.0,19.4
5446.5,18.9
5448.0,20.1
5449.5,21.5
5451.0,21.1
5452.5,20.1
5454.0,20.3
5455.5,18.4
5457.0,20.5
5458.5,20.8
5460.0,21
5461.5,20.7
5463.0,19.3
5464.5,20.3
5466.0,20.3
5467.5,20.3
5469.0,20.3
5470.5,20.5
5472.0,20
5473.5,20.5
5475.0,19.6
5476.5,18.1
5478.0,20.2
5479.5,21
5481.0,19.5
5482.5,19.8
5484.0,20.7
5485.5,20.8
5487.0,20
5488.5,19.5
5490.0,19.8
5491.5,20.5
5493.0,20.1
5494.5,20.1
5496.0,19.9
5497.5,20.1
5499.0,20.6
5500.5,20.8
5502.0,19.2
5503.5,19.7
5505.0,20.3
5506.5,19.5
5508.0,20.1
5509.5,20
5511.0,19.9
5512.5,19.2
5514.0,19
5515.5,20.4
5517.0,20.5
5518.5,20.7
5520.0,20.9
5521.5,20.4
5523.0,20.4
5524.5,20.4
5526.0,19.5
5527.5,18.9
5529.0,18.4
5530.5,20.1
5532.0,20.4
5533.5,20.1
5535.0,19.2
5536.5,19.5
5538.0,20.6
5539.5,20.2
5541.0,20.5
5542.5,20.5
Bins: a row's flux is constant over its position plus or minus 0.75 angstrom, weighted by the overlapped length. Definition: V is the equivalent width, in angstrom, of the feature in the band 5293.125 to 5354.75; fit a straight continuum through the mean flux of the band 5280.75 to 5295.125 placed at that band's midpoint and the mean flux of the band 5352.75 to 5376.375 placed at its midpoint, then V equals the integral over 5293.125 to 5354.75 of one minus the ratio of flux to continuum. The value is 0.5 angstrom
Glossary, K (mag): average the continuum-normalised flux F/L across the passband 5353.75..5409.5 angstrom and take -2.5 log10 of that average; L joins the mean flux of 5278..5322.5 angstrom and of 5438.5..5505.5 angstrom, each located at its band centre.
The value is 0.02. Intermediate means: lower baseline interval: 20.9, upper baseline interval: 20.2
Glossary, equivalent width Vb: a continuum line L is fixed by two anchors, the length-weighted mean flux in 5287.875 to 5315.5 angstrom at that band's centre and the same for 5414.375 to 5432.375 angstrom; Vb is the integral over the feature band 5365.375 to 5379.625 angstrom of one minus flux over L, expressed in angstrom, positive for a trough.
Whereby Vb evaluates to 0.2 angstrom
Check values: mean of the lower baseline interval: 21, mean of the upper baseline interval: 20.3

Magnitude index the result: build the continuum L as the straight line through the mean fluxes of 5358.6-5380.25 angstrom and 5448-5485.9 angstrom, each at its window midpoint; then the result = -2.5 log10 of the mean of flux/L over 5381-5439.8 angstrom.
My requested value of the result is 0.01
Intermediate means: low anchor 20.4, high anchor 20.2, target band 20.1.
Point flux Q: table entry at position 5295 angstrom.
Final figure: 20.9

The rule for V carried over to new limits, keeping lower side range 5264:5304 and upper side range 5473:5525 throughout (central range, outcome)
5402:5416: 0.4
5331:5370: -0.7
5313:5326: -0.4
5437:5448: -0.2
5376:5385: -0.2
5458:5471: -0.2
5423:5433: -0.1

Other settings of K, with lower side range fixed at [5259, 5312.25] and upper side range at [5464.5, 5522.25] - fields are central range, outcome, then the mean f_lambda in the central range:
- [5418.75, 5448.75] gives -0.01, 20.3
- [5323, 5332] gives 0.05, 19.4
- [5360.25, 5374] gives 0.01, 20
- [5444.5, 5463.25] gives 0.00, 20.2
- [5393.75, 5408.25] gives 0.02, 19.8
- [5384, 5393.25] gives 0.00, 20.2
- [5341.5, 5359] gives -0.03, 20.8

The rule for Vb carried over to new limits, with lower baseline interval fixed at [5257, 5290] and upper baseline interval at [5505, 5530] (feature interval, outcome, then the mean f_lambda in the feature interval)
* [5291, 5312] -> -0.92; 20.8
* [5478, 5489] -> -0.16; 20.2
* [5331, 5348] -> -0.37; 20.4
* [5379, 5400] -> -0.26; 20.2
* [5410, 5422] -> -0.10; 20.1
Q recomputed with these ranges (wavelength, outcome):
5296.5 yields 19.7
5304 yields 21.8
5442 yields 20.6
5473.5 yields 20.5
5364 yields 20.1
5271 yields 18.3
